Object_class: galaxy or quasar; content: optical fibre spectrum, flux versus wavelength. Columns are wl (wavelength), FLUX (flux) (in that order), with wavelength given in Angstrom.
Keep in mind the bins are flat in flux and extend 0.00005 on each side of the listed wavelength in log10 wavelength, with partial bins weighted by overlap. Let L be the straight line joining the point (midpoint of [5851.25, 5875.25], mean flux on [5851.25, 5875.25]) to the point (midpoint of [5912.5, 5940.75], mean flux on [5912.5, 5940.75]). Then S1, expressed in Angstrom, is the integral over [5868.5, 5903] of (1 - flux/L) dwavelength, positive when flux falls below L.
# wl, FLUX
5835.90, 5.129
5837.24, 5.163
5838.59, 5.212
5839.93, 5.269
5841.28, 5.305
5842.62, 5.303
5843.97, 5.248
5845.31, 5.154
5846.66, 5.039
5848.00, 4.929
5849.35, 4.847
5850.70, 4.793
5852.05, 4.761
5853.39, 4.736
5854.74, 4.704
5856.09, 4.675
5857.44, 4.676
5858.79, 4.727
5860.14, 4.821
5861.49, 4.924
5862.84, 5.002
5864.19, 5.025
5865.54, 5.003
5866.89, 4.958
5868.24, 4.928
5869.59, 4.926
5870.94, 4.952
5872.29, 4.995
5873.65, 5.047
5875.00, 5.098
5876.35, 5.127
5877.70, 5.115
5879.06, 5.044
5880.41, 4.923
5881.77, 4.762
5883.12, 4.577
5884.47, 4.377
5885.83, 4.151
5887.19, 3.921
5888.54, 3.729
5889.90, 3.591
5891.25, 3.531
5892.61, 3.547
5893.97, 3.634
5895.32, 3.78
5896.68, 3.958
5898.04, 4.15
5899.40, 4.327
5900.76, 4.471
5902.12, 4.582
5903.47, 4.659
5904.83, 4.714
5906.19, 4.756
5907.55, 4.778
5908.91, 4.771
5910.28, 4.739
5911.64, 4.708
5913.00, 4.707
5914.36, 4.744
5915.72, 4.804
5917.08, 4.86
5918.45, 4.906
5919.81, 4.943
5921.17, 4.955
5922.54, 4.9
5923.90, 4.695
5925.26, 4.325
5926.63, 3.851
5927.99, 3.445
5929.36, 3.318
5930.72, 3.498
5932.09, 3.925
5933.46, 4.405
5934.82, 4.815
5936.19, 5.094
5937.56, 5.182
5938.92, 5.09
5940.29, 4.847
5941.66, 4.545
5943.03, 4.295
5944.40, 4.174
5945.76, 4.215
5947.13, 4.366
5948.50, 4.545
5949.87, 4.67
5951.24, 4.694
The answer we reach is 2.5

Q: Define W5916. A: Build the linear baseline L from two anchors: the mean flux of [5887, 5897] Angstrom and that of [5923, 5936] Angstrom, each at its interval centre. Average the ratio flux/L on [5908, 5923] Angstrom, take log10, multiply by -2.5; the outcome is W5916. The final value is -0.22 mag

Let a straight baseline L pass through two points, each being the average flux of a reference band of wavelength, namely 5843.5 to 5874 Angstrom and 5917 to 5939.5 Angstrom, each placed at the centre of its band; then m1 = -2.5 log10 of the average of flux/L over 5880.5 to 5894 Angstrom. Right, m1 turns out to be 0.17 mag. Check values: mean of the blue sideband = 4.9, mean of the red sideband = 4.47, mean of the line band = 4.04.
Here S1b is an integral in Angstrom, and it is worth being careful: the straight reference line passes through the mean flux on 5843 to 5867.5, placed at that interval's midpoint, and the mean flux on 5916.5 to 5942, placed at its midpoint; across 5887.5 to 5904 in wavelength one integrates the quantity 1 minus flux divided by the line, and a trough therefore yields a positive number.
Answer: 2.4 Angstrom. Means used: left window 4.89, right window 4.5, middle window 3.99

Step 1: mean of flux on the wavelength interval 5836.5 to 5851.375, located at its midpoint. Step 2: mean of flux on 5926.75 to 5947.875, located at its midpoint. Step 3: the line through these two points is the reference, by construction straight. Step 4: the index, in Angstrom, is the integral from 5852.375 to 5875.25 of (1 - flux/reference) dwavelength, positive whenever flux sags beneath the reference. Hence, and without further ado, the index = 0.27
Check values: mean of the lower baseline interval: 5.11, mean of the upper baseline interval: 4.34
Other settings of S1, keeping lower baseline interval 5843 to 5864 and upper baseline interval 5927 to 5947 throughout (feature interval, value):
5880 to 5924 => 1.16 Angstrom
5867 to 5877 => -0.52 Angstrom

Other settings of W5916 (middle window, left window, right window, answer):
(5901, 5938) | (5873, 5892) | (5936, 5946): 0.014 mag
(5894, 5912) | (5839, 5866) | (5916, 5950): 0.046 mag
